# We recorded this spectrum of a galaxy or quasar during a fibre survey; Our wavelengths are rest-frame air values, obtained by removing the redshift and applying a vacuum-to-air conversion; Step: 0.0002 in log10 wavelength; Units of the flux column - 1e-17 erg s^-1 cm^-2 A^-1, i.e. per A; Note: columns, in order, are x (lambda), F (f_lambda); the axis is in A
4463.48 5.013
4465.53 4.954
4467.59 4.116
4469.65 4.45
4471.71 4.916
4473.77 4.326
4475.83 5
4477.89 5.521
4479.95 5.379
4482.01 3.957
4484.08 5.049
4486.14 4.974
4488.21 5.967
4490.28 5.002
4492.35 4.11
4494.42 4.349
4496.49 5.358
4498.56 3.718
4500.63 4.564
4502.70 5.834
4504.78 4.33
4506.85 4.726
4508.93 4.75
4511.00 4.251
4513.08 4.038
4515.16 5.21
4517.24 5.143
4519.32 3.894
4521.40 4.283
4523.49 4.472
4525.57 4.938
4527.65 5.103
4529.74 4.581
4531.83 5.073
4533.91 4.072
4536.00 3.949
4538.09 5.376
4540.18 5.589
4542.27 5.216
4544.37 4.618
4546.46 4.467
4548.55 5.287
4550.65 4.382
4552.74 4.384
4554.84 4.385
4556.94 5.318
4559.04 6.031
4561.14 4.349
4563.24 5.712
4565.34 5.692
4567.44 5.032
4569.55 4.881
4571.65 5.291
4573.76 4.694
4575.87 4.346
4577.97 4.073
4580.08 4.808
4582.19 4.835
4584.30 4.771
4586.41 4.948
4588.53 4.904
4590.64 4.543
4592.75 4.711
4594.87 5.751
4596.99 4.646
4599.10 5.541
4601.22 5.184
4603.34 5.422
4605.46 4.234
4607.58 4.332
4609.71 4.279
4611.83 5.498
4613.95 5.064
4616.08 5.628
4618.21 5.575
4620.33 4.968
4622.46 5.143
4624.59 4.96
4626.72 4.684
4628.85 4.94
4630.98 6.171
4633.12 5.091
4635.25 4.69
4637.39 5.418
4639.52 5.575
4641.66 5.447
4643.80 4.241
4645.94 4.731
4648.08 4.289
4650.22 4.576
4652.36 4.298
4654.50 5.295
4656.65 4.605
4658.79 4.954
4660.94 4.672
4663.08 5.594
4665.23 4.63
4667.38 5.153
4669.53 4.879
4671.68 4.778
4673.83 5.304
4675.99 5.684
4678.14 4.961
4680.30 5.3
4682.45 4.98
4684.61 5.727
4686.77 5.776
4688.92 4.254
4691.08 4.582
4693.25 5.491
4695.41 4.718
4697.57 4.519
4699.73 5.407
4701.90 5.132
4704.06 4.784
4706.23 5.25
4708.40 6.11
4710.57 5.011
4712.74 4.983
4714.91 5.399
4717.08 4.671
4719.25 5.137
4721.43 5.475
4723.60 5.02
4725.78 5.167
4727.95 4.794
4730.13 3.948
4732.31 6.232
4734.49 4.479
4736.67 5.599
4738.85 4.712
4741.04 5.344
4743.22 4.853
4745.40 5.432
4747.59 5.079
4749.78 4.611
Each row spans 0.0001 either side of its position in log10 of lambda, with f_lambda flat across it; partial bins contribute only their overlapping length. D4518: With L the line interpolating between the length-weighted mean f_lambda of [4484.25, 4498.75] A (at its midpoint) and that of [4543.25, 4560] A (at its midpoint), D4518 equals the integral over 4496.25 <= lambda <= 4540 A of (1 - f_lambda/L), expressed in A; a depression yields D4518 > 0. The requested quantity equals 1.8 A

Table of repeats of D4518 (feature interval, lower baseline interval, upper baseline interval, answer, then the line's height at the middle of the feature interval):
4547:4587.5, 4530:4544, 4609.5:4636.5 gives 0.5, 4.96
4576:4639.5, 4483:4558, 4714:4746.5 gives -1.4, 4.88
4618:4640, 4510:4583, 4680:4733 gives -1.0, 4.95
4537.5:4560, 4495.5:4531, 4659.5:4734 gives -1.2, 4.74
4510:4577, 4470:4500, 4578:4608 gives 0.6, 4.86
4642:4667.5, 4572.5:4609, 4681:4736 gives 1.0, 4.96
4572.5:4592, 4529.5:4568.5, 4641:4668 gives 0.9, 4.89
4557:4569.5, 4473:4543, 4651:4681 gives -1.2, 4.85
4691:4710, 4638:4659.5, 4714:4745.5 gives -0.6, 4.98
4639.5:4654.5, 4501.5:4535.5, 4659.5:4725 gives 0.8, 4.99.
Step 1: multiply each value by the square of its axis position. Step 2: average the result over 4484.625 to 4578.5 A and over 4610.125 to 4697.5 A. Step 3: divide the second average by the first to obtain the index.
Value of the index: 1.1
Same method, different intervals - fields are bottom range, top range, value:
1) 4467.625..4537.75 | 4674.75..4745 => 1.19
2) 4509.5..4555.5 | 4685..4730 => 1.17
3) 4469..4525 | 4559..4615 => 1.08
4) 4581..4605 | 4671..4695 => 1.07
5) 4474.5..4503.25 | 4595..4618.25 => 1.09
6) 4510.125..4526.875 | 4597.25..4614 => 1.13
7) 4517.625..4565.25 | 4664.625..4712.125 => 1.13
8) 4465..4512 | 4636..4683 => 1.12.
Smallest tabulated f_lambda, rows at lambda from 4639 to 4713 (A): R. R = 4.241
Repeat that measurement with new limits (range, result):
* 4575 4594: 4.073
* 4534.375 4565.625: 3.949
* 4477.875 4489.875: 3.957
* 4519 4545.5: 3.894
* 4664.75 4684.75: 4.63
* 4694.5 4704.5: 4.519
